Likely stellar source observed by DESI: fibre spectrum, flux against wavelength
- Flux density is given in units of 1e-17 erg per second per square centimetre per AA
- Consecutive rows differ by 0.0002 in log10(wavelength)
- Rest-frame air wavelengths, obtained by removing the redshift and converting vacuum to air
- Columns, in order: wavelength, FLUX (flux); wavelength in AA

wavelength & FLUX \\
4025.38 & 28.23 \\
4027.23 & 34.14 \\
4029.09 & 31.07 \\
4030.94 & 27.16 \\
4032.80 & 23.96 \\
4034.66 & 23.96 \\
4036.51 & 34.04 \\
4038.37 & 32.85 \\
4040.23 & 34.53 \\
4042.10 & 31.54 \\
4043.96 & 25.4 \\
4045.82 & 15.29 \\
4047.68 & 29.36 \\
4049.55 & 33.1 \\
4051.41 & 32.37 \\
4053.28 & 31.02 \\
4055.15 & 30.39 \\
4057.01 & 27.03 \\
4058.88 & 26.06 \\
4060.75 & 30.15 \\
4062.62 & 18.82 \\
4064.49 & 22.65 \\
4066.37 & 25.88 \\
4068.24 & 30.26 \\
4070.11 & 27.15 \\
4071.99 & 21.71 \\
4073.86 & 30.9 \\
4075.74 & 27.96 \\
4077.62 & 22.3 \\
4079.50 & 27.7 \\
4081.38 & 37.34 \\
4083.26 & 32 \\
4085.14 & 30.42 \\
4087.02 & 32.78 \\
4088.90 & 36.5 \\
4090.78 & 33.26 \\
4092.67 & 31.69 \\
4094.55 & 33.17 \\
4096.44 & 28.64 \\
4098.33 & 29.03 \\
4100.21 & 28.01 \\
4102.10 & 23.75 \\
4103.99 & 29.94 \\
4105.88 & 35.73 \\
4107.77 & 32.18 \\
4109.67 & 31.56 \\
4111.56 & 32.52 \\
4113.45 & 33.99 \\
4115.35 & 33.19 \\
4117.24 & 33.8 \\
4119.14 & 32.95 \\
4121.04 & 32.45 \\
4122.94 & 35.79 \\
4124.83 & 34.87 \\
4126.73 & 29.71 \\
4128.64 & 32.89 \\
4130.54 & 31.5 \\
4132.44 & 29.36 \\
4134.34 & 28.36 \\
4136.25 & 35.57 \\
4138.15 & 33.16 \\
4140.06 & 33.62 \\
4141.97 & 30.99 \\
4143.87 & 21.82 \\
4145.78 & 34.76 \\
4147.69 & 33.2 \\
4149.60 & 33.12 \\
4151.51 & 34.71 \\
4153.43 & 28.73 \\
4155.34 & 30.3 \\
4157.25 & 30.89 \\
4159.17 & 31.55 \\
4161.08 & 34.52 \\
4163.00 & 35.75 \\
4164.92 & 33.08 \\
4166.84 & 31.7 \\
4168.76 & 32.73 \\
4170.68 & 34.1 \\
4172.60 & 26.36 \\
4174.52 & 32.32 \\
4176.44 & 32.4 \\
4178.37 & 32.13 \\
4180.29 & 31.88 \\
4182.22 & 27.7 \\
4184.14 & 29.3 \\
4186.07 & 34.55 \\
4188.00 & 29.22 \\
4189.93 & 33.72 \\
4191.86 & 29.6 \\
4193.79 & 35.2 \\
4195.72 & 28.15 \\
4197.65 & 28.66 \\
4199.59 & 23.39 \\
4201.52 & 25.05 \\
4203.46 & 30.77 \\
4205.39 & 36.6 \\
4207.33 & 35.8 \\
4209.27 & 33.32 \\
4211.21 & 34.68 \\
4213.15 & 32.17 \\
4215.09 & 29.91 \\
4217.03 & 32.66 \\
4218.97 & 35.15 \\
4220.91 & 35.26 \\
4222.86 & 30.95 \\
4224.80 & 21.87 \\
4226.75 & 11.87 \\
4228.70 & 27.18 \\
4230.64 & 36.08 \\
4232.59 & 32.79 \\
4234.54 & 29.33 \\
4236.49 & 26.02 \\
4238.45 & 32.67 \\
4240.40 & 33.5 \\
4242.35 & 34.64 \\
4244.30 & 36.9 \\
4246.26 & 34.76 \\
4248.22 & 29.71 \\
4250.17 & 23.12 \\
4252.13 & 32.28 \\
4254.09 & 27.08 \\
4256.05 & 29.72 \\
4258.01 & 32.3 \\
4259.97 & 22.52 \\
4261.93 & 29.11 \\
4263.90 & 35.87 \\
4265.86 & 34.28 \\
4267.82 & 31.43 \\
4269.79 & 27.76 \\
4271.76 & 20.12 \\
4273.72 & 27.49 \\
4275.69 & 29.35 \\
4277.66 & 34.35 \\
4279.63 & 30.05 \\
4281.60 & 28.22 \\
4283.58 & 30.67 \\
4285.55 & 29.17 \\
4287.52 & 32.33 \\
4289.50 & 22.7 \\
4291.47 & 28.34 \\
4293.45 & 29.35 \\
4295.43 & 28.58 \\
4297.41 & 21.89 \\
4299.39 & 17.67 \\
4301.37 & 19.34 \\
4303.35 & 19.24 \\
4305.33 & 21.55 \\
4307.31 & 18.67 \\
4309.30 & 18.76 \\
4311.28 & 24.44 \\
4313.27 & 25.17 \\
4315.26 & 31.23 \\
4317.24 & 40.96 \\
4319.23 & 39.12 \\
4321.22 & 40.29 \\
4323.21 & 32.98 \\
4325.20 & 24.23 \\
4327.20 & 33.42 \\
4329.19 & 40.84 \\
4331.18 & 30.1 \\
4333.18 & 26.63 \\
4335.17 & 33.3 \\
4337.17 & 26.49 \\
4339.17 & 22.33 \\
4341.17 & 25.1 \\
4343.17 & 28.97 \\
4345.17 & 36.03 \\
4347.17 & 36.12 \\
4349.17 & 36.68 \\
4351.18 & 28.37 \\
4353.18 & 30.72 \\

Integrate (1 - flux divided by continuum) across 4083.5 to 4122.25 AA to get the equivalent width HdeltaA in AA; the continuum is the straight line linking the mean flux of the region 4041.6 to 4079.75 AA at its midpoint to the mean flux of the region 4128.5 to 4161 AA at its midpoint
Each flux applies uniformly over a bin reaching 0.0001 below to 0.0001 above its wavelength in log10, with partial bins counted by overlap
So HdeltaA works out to -3.4 AA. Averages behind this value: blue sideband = 26.9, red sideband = 31.5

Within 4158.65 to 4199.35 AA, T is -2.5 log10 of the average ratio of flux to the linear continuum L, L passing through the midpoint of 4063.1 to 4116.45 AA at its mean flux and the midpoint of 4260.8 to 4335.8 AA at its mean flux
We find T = -0.07 mag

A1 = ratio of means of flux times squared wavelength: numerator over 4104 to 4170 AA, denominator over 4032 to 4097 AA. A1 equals 1.16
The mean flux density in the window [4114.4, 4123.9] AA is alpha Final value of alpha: 33.7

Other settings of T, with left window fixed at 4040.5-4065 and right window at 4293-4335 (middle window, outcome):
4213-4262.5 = -0.081 mag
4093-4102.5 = -0.057 mag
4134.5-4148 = -0.147 mag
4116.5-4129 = -0.201 mag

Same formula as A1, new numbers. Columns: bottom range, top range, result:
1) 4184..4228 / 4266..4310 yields 0.89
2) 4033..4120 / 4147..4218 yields 1.12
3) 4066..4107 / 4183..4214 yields 1.10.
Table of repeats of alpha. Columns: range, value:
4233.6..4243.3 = 31.2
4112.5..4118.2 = 33.7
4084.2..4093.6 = 32.9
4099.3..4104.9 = 27.2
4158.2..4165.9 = 33.7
